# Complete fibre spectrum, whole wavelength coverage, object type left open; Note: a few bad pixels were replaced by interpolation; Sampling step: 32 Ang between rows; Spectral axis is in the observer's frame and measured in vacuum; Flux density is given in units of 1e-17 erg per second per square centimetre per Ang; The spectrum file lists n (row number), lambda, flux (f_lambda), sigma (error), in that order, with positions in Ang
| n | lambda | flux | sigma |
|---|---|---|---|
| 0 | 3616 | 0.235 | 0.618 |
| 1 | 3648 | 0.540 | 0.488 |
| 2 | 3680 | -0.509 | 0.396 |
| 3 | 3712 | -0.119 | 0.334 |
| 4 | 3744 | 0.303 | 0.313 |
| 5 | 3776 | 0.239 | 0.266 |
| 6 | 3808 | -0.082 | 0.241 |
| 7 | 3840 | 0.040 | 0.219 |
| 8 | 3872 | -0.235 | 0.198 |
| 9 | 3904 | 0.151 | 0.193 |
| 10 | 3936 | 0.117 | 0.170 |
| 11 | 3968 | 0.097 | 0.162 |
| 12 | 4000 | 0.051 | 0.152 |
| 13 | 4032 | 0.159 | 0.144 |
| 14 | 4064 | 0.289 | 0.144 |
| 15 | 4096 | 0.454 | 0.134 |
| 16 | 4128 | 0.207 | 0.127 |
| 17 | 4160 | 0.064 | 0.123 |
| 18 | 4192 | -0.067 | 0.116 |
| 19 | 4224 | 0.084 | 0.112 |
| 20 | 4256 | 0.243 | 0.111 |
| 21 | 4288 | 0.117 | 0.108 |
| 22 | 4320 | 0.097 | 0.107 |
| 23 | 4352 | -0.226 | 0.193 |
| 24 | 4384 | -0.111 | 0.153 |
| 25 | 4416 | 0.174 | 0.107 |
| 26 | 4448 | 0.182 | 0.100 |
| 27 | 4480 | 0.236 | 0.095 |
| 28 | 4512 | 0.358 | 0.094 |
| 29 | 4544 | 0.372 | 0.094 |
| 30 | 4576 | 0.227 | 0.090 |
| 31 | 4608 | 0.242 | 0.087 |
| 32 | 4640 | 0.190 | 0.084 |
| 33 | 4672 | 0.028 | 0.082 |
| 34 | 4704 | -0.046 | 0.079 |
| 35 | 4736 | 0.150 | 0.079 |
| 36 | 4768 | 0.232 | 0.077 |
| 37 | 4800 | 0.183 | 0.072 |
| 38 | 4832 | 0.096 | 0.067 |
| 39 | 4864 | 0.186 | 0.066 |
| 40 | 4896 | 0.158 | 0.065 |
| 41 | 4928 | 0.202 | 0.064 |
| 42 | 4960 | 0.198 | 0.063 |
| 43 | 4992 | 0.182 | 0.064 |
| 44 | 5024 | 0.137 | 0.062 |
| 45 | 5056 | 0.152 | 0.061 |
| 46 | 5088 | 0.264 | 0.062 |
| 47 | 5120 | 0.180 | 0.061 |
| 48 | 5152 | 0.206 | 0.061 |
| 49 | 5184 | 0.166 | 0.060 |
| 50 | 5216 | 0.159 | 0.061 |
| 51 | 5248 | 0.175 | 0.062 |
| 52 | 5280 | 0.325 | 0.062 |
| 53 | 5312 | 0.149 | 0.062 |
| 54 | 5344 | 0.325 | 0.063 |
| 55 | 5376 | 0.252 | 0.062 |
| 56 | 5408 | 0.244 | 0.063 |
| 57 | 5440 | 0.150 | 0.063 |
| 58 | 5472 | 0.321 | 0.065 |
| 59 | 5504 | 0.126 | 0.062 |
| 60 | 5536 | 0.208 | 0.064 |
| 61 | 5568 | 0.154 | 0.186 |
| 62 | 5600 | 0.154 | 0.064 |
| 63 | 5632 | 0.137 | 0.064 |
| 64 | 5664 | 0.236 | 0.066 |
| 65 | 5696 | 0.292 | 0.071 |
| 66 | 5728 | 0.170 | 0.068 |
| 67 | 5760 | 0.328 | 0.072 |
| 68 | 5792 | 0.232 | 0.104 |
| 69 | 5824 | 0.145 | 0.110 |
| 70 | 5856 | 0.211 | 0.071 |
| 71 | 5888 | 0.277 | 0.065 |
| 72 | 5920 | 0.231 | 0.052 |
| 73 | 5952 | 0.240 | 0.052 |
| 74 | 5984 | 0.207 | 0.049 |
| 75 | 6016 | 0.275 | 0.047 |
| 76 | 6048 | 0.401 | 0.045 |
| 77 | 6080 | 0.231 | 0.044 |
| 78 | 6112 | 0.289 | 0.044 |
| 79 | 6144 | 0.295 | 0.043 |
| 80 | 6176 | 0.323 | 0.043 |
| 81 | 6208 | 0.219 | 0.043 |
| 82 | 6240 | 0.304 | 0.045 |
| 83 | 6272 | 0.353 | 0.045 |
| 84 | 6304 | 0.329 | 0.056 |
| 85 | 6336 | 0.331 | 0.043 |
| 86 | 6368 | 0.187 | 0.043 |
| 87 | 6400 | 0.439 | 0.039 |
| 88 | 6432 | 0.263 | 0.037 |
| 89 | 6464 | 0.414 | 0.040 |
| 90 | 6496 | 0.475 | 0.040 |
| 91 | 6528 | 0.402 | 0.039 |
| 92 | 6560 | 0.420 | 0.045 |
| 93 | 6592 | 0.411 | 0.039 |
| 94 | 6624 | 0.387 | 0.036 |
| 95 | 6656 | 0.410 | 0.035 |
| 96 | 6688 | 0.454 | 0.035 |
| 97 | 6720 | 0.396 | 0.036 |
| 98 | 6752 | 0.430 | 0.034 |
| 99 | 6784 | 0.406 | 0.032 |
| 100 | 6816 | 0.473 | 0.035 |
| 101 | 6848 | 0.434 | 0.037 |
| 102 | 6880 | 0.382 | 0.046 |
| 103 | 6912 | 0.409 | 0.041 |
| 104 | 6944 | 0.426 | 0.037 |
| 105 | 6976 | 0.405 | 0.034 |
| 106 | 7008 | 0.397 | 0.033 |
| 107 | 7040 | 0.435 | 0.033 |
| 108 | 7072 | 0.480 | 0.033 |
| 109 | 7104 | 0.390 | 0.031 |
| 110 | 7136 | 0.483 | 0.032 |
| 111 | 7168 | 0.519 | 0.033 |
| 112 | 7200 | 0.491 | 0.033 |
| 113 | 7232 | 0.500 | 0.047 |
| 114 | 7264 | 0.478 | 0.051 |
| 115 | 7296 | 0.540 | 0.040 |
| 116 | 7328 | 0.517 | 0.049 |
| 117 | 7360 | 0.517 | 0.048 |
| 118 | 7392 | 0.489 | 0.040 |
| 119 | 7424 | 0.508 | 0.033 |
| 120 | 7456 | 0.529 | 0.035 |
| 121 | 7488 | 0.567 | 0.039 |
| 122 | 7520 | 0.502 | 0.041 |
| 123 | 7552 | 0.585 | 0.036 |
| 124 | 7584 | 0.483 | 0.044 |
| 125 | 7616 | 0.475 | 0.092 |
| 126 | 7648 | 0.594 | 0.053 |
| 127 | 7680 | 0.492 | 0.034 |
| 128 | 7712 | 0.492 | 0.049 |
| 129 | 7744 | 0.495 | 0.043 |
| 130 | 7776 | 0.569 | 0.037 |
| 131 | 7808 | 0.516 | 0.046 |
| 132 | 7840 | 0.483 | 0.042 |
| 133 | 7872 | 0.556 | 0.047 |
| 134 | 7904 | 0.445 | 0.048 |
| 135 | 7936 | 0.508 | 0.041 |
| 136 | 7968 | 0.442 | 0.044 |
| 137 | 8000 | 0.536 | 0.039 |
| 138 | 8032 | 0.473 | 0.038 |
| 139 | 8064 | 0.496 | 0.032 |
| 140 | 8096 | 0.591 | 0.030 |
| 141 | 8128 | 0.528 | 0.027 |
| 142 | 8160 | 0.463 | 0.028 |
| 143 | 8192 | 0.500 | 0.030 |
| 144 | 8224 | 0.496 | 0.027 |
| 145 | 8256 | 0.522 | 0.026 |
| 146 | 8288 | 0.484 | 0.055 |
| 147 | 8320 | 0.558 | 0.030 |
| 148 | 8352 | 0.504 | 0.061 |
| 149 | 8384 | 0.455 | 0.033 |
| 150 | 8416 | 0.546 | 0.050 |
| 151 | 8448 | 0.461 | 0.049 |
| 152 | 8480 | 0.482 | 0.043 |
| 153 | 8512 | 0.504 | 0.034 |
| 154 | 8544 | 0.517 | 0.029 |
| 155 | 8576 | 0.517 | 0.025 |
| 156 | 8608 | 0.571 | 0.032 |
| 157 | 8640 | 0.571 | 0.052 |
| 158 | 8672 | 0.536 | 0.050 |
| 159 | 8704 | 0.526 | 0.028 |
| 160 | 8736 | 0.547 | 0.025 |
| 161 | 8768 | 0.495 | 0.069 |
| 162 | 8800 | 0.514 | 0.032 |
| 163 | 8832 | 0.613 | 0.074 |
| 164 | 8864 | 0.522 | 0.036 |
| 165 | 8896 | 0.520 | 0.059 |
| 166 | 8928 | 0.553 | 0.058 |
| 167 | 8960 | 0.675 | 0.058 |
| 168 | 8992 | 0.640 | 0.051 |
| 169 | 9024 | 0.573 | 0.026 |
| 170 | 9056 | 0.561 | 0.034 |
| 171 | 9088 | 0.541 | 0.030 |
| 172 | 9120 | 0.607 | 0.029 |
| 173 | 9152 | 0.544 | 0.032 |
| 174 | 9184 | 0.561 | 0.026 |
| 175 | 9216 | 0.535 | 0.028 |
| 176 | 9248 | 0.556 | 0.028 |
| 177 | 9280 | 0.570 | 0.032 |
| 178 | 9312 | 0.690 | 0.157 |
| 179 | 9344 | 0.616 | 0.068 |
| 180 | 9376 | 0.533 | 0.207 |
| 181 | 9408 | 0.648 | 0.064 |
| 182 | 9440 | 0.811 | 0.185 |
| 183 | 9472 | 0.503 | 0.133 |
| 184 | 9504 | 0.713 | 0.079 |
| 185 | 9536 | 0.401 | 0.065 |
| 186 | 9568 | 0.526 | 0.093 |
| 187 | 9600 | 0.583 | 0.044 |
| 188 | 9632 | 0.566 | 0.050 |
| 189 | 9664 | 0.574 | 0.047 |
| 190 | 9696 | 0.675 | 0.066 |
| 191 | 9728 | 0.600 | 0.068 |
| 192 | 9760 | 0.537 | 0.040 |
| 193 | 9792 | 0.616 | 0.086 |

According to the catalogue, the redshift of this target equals 0.618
